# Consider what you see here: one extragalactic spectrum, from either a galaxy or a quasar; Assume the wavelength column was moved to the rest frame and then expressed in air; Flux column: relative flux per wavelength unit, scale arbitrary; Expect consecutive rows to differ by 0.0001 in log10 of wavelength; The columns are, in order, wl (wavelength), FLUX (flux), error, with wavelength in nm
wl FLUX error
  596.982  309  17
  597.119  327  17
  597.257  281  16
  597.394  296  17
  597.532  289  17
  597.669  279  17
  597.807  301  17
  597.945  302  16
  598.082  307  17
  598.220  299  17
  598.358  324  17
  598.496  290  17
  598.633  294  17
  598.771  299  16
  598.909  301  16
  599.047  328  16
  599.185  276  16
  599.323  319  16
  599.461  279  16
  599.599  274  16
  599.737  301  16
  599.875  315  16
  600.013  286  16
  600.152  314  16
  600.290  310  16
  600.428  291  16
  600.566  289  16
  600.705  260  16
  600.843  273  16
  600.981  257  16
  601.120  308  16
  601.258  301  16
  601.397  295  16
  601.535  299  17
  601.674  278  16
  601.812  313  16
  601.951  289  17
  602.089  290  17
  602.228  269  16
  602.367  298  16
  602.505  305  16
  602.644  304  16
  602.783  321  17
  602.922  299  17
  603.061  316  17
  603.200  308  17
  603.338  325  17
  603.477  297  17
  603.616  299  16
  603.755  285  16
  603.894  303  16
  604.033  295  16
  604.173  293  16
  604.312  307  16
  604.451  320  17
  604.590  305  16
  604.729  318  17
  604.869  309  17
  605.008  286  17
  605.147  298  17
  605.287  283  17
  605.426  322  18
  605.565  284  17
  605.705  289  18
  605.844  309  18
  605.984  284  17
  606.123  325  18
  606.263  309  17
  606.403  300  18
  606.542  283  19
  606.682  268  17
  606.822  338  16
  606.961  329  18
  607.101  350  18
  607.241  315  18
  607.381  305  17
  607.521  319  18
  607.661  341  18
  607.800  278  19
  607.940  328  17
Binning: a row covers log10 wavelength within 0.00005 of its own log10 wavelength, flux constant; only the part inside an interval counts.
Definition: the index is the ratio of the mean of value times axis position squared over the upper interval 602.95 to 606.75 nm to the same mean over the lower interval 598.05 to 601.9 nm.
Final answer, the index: 1.0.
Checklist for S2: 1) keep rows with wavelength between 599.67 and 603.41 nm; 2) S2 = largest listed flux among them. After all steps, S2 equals 325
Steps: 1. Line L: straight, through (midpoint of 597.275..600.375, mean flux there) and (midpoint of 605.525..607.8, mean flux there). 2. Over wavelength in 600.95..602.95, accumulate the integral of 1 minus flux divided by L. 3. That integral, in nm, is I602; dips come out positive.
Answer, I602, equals 0.05 nm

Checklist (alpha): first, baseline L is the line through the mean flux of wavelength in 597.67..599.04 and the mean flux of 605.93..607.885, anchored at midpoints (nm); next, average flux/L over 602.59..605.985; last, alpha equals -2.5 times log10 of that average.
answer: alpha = 0.02 mag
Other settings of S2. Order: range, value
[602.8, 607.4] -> 350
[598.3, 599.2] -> 328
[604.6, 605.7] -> 322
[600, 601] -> 314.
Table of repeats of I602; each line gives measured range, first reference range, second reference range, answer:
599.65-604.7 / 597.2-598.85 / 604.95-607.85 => 0.06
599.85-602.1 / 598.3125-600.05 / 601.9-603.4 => 0.07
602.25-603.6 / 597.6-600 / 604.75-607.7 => -0.01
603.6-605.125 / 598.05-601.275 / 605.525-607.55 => 0.01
